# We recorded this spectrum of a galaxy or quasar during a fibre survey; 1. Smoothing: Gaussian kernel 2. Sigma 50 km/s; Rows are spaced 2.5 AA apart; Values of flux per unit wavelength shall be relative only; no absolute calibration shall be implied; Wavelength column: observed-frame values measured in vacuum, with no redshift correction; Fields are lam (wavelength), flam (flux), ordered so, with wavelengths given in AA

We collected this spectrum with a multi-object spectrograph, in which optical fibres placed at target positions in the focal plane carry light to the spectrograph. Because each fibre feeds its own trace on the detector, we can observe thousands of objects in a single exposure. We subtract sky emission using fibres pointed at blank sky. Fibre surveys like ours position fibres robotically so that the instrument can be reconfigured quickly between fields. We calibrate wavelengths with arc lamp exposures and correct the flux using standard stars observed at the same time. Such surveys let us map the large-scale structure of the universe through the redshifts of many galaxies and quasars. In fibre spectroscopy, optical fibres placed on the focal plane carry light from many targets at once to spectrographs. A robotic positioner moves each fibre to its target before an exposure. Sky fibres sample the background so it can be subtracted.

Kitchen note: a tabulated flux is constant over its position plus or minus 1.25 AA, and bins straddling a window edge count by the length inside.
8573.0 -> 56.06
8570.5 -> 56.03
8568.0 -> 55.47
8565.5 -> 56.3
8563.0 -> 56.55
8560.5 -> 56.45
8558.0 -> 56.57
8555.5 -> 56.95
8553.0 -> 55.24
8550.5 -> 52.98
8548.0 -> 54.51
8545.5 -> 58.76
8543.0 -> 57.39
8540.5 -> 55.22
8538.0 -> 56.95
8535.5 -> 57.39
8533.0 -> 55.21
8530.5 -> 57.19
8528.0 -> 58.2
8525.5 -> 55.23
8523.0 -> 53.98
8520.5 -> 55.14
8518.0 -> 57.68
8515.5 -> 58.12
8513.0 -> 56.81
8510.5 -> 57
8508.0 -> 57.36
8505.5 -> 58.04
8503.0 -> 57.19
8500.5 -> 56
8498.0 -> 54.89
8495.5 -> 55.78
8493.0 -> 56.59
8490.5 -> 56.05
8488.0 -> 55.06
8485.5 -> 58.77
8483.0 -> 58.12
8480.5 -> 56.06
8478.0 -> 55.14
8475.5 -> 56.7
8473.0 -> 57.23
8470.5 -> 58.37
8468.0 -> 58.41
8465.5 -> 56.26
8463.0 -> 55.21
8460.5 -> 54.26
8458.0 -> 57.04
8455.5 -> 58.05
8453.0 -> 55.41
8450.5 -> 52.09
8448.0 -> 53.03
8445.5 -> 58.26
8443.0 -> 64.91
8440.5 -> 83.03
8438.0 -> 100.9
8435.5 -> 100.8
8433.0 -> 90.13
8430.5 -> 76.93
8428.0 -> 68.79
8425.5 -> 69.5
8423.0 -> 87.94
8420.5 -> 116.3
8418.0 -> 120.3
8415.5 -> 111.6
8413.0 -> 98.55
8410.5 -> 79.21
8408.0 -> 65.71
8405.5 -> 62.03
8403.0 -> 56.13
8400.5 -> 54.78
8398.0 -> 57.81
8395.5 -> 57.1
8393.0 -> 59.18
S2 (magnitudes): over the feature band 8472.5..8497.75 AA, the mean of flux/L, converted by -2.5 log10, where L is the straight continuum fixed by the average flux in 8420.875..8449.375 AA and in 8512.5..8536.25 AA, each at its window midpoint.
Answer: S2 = 0.17 mag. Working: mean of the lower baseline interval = 78.7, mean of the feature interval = 56.5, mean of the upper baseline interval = 56.5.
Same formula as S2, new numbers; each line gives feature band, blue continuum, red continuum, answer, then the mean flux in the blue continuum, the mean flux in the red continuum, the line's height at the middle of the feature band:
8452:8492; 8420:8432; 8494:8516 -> 0.18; 82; 56.8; 67.3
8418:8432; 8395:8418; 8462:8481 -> -0.24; 74.6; 56.7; 69.5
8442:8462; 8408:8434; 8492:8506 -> 0.34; 90.7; 56.3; 77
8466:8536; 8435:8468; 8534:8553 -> 0.06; 64.3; 56.1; 59.9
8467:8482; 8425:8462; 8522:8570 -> 0.15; 69.4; 56.1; 65.4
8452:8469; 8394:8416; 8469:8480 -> 0.06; 69.9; 56.8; 59.5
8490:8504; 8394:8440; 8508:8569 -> 0.16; 81.8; 56.3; 65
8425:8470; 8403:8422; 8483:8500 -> 0.13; 90.9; 56.3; 75.6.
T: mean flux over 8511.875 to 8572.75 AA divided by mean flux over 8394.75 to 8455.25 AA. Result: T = 0.73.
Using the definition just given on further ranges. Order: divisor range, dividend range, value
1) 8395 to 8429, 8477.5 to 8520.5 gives 0.71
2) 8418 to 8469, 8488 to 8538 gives 0.78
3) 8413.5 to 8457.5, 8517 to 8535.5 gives 0.70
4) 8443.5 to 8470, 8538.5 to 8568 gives 1.00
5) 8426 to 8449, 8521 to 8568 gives 0.73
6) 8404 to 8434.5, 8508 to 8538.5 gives 0.65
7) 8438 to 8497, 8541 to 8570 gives 0.96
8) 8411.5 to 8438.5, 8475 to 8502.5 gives 0.60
